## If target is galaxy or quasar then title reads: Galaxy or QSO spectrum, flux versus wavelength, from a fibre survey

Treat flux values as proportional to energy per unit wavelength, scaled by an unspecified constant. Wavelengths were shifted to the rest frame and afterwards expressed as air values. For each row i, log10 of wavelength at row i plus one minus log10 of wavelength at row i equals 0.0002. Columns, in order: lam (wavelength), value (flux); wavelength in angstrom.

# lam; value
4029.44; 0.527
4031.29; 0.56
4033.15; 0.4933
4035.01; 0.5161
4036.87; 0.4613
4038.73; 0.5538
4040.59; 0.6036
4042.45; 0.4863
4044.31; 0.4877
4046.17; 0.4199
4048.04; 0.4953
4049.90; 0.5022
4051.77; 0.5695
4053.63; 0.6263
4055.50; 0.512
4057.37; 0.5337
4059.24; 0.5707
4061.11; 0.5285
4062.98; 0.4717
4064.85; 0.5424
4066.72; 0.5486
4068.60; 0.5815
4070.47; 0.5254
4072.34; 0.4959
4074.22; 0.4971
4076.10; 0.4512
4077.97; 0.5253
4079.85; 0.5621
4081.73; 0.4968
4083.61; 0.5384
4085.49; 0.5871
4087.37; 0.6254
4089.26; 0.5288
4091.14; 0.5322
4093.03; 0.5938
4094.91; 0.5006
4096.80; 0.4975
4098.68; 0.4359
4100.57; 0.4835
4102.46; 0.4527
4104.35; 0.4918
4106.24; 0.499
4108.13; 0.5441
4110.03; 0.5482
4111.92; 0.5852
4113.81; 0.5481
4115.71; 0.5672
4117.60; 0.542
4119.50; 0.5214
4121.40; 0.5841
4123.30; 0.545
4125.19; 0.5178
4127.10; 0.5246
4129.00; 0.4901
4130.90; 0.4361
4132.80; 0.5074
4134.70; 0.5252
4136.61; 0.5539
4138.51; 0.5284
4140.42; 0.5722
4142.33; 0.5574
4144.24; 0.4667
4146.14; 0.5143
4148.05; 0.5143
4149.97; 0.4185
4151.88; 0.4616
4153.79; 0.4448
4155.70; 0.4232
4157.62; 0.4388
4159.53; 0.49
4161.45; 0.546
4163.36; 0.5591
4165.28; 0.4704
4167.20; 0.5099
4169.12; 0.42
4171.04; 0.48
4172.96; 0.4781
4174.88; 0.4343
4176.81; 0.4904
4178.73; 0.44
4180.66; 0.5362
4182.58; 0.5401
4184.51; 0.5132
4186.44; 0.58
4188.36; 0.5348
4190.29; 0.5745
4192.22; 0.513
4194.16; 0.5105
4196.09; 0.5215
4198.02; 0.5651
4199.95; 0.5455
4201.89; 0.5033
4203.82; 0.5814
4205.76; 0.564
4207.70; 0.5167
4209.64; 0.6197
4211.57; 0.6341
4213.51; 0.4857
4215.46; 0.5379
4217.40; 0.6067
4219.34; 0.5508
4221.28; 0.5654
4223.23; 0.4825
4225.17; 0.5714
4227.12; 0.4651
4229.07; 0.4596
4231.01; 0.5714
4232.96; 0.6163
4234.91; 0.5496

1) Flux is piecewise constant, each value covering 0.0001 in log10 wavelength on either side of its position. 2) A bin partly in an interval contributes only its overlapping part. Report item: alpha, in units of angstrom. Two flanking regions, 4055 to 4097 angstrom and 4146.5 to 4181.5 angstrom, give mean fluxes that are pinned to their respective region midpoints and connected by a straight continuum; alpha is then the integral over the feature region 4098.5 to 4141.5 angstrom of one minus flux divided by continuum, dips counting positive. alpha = -1.65 angstrom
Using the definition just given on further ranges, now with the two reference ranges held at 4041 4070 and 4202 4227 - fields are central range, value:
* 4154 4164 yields 1.1 angstrom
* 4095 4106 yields 1.2 angstrom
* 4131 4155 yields 1.8 angstrom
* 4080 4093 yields -0.6 angstrom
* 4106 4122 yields -0.4 angstrom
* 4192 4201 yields 0.3 angstrom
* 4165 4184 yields 2.3 angstrom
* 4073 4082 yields 0.4 angstrom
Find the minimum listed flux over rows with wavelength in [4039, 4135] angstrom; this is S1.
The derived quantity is 0.4199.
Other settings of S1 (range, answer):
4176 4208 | 0.44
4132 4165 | 0.4185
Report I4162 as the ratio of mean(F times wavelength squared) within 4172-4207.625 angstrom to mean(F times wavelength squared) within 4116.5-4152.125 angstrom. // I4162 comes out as 1.0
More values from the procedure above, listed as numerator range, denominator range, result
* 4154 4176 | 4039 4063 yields 0.96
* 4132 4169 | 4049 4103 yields 0.98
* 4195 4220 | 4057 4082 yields 1.13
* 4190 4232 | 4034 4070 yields 1.11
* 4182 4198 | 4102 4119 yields 1.05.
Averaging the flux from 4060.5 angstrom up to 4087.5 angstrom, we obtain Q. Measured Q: 0.529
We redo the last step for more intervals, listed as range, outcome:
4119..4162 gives 0.503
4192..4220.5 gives 0.551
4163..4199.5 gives 0.509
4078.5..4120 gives 0.531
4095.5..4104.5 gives 0.472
